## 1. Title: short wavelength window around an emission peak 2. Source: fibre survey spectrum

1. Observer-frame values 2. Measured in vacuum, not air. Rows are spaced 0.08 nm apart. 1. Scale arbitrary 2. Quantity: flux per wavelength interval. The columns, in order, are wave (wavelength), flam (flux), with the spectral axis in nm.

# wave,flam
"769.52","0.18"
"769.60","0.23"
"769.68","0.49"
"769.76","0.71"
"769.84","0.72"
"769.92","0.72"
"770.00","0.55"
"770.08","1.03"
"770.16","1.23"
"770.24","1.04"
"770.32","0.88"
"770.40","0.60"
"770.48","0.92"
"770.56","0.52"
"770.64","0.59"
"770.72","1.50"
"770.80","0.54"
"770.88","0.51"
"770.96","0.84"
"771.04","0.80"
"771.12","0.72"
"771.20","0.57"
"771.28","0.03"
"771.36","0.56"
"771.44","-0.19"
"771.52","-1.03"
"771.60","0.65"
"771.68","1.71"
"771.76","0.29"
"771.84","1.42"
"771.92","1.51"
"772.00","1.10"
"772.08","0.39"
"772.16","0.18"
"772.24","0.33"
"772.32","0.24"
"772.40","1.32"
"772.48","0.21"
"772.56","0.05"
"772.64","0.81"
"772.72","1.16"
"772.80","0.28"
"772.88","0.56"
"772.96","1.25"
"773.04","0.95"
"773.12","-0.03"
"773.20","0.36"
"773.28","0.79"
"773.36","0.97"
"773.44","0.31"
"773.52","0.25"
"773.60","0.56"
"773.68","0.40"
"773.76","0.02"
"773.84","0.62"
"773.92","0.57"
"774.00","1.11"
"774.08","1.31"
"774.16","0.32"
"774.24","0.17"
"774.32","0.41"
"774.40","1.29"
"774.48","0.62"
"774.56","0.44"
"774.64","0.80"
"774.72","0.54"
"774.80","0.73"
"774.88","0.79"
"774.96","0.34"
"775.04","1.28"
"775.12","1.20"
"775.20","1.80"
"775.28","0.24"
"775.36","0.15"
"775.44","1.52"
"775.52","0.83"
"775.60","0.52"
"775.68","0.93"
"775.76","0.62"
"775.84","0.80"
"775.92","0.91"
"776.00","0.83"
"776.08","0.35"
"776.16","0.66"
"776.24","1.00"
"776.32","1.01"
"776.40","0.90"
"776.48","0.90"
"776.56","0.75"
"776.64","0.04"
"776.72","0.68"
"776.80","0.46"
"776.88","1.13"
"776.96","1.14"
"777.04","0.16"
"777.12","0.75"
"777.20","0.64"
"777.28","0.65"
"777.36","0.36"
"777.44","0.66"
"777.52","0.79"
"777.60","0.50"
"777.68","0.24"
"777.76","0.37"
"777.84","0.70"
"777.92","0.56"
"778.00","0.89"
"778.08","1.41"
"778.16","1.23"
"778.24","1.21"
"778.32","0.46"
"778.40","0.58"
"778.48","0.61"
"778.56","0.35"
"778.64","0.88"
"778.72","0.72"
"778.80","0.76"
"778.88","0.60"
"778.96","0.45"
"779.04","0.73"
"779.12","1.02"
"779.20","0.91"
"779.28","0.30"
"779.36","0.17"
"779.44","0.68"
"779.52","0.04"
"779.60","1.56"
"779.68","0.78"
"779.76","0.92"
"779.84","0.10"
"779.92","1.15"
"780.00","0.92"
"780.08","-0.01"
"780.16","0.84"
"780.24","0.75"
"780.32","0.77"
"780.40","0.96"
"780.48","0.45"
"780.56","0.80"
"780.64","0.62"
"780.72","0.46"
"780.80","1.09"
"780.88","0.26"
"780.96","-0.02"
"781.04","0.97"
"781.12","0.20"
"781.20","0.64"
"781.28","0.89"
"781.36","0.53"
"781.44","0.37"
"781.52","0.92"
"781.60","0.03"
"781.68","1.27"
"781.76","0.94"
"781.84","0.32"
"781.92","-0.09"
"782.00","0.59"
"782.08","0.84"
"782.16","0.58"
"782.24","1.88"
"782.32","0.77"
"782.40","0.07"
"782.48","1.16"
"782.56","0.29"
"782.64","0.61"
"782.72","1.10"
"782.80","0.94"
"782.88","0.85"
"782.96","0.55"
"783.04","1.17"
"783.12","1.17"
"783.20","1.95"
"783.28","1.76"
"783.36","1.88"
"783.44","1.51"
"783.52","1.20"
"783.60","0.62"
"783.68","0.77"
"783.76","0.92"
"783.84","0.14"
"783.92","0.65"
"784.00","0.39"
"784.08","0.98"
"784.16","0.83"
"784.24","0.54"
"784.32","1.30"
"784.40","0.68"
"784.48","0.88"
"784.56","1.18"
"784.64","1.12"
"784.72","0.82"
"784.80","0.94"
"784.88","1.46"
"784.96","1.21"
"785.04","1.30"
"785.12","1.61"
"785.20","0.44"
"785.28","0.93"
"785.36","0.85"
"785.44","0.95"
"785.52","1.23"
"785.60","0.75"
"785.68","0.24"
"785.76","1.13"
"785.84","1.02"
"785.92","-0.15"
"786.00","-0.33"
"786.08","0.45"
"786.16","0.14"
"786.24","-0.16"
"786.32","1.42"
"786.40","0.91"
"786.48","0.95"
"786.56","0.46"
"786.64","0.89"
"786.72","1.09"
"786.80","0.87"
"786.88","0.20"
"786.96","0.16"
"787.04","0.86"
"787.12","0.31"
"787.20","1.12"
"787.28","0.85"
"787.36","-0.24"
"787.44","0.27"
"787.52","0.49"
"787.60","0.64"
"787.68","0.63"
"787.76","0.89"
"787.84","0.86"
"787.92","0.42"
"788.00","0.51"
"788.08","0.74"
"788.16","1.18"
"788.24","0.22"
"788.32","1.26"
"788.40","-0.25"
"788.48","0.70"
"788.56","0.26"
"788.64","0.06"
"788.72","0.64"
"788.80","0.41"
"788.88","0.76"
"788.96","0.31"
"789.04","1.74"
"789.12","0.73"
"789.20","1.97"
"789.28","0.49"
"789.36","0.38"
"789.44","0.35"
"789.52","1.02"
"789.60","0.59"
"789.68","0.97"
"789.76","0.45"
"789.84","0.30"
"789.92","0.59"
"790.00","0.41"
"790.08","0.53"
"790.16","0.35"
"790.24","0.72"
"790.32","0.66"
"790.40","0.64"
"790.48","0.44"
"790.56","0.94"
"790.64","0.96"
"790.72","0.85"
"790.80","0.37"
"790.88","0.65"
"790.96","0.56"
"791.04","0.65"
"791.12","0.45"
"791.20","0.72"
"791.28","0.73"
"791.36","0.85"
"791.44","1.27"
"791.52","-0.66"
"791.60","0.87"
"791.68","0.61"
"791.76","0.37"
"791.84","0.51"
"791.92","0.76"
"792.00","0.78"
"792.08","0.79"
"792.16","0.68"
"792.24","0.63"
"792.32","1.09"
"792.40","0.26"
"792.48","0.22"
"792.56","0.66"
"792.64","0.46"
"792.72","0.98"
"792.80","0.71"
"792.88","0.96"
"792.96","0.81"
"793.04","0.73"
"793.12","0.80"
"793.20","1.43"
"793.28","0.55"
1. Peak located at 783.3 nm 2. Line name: [S II] 6716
